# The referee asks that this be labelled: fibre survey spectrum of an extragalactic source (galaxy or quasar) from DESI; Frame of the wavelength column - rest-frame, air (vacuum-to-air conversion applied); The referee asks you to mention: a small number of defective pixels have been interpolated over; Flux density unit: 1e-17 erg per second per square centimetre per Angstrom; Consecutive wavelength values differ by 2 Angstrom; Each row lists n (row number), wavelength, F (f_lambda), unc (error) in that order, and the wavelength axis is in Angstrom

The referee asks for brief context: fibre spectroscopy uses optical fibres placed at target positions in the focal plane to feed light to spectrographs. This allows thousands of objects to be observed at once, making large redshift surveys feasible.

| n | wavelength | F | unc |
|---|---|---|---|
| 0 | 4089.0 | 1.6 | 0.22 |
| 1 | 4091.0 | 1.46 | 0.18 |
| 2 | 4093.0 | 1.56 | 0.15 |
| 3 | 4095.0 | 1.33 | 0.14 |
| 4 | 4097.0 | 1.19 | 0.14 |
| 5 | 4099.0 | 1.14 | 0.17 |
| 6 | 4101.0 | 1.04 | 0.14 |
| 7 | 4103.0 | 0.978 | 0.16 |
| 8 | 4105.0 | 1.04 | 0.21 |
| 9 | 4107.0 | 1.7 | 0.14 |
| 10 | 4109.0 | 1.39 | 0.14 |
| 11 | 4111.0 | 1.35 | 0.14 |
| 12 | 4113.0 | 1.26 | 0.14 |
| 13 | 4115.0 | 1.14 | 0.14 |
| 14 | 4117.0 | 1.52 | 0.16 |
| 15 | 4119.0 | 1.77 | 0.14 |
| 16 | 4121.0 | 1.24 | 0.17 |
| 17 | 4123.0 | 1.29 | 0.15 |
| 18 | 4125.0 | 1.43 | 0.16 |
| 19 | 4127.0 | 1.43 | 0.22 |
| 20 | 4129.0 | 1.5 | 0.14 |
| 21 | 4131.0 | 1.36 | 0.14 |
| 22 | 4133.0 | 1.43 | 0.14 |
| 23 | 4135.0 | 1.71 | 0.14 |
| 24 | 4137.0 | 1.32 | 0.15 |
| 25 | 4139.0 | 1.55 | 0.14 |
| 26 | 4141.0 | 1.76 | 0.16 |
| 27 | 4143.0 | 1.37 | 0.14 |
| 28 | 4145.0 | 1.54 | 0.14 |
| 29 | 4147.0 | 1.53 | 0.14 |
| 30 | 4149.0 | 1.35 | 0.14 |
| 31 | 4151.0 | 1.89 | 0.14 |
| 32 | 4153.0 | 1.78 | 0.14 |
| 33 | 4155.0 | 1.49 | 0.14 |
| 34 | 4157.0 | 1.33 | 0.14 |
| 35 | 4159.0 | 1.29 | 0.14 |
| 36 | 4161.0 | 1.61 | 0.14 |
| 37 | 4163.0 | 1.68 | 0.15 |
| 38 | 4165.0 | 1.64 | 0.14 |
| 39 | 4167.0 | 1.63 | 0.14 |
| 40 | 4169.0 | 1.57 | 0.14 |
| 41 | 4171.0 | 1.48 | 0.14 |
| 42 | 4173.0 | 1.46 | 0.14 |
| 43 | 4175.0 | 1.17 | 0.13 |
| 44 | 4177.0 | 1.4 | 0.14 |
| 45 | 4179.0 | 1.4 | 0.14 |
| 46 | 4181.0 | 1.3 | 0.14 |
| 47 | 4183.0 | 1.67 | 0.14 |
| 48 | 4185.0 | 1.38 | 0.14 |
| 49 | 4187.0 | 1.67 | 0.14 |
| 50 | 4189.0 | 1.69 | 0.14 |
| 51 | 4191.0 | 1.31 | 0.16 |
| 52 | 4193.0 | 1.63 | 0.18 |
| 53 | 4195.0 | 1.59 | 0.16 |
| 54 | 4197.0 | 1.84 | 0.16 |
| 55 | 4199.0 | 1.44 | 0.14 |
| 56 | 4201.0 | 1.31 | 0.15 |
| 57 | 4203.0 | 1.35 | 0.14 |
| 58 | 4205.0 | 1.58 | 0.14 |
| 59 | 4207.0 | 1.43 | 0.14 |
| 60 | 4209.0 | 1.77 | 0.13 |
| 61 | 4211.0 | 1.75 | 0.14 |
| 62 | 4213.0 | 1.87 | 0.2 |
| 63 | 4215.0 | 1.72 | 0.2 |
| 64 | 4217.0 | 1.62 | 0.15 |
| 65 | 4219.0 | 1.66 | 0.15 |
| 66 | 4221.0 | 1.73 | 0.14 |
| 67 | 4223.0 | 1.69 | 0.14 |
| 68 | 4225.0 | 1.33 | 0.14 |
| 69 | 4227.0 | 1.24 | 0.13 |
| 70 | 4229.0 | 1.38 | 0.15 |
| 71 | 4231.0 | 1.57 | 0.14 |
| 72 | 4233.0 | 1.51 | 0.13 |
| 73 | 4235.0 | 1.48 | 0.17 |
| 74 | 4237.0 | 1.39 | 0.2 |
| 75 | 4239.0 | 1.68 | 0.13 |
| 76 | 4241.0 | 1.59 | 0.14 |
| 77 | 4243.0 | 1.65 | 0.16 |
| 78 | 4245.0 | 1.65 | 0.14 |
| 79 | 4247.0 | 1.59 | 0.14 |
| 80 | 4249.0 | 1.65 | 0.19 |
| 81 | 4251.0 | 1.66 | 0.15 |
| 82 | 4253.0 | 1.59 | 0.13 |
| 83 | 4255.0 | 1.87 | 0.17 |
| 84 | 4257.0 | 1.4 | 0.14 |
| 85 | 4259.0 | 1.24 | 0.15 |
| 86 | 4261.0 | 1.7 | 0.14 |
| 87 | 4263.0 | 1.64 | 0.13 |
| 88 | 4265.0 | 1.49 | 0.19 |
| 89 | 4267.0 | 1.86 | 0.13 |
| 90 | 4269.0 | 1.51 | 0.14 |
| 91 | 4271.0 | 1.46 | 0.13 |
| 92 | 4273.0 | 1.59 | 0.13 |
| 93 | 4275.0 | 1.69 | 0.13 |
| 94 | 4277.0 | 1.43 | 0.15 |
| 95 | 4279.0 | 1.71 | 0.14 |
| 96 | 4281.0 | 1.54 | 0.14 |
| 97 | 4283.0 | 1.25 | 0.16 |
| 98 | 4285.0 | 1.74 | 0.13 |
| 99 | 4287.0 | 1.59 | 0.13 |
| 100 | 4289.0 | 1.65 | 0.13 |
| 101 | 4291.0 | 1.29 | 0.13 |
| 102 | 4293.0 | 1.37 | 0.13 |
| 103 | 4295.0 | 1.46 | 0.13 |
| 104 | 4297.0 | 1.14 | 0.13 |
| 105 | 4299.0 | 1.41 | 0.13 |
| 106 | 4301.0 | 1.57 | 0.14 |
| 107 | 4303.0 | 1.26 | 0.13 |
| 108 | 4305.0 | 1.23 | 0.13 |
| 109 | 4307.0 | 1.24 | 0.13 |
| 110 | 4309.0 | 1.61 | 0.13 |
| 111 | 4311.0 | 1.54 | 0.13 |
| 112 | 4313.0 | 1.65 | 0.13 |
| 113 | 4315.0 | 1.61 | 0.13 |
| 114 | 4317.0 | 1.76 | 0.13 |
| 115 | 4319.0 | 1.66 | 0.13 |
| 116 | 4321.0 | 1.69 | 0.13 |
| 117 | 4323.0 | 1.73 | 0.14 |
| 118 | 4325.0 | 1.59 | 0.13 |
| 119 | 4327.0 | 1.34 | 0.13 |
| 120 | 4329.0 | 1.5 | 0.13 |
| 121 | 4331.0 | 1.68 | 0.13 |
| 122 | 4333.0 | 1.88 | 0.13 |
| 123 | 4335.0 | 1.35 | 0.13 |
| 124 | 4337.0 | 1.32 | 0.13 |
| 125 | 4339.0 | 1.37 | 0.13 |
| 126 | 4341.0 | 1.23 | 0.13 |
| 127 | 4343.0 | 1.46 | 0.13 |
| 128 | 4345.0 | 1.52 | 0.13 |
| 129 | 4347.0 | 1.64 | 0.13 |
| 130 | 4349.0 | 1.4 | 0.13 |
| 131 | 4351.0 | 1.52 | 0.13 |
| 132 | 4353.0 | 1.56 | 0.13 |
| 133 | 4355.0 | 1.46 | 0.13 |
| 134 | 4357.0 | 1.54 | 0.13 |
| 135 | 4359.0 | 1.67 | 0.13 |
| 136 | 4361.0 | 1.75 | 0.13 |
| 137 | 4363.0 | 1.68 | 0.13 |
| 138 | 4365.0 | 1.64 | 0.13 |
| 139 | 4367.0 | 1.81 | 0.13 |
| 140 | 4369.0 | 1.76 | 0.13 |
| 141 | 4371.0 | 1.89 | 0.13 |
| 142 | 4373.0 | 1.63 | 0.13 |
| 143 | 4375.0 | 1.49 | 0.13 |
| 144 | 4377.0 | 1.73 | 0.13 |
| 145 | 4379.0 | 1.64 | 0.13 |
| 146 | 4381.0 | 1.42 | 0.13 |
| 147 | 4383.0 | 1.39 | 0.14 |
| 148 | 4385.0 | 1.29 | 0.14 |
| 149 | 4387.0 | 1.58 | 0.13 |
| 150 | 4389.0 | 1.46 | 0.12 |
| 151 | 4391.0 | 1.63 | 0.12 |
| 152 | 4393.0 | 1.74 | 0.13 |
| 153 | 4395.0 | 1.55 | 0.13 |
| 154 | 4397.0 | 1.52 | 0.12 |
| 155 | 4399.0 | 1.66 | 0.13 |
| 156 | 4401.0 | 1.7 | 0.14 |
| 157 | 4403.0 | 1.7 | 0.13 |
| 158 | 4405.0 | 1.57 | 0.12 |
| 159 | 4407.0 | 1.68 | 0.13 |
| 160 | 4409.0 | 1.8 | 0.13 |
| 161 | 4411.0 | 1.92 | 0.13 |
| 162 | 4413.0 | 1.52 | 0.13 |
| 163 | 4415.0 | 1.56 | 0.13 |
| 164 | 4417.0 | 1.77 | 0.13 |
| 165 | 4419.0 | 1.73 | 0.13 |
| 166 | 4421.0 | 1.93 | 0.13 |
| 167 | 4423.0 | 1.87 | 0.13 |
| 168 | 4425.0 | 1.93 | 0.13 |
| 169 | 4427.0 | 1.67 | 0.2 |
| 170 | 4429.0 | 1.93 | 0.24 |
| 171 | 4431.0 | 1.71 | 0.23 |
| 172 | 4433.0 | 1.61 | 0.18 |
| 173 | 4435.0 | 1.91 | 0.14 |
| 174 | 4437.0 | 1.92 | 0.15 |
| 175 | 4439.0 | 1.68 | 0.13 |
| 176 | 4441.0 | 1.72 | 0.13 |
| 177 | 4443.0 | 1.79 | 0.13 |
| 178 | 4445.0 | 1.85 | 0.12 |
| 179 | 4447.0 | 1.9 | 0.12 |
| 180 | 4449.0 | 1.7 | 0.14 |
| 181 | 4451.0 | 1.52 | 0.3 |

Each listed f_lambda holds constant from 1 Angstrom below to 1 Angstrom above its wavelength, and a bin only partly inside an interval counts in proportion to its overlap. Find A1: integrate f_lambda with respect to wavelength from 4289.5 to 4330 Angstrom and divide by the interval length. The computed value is 1.48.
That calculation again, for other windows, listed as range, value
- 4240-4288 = 1.59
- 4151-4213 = 1.53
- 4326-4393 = 1.56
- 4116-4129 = 1.45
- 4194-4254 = 1.58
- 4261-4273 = 1.6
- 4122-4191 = 1.5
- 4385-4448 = 1.72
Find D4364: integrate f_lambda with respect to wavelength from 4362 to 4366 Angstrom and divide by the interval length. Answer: 1.66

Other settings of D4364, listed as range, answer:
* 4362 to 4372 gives 1.76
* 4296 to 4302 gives 1.37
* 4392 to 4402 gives 1.63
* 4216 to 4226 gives 1.61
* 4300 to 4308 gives 1.32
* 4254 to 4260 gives 1.5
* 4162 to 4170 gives 1.63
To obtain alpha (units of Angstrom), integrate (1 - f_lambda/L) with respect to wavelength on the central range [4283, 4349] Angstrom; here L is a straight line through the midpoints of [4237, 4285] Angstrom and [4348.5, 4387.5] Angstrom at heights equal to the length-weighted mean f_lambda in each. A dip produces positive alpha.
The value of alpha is 3.8 Angstrom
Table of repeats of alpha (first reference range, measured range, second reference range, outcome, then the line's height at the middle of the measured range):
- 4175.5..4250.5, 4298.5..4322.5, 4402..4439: 1.8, 1.65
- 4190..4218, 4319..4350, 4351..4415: 1.8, 1.61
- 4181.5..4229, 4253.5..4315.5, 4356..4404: 3.3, 1.59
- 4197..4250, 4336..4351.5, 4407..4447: 2.4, 1.69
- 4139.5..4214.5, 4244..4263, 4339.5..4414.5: -0.4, 1.56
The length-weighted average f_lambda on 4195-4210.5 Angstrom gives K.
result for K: 1.54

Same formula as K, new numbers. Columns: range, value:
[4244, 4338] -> 1.54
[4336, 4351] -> 1.43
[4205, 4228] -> 1.62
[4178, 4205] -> 1.51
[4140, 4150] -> 1.51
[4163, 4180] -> 1.48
